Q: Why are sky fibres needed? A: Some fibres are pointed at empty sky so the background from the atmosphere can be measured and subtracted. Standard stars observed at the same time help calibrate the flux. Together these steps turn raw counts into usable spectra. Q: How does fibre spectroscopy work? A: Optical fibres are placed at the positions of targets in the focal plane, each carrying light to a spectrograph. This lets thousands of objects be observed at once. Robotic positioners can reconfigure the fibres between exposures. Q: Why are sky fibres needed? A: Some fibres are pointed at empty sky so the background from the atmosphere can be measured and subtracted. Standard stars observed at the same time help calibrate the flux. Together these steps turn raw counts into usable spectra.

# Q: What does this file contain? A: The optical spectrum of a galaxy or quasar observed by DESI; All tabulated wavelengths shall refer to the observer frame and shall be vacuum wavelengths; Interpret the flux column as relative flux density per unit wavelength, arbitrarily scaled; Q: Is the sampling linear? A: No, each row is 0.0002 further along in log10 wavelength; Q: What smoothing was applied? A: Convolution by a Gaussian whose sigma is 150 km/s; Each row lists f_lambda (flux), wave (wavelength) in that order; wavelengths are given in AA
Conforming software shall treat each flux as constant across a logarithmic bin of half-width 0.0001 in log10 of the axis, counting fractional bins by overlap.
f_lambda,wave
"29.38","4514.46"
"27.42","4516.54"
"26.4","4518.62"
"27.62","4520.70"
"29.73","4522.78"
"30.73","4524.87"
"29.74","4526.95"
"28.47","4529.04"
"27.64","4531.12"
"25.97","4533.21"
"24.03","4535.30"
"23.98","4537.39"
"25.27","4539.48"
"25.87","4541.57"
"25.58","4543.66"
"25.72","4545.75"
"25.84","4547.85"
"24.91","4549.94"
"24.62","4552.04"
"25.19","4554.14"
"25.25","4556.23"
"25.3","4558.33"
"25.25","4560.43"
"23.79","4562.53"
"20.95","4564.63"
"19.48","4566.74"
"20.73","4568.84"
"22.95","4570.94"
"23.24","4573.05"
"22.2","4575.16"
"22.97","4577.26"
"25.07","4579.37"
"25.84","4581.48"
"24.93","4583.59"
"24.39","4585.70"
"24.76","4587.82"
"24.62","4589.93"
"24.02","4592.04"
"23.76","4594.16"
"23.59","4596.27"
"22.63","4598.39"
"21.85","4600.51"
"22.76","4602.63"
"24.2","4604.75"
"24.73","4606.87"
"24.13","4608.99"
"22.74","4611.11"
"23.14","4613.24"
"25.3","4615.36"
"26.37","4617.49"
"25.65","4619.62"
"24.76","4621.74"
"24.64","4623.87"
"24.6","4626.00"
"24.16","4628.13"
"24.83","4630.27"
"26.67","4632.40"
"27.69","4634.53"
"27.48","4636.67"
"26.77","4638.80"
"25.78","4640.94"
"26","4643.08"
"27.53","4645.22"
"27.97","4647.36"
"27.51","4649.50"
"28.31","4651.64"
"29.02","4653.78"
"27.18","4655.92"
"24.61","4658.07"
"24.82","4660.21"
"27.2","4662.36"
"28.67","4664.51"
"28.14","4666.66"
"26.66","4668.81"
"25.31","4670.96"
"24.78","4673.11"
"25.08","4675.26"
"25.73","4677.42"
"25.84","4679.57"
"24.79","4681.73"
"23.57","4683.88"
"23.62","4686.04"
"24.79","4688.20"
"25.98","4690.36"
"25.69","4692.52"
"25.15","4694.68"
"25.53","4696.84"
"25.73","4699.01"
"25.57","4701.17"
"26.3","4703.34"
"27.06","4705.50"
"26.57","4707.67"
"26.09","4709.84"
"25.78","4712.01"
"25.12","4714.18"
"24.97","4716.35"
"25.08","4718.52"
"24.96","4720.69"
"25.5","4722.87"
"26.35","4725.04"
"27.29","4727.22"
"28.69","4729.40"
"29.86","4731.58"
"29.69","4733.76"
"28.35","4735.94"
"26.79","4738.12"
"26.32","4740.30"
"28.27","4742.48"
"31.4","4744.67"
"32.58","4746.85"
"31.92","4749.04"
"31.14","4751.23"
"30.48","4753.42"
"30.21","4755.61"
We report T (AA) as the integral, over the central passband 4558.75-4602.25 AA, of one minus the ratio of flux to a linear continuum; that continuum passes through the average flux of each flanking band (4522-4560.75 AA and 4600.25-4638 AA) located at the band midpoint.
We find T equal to 3.69 AA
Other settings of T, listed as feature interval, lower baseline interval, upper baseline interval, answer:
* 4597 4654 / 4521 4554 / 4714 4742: 2.8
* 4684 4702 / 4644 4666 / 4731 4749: 1.9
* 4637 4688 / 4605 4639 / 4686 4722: -1.8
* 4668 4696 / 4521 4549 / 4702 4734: 1.5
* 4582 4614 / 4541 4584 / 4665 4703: 0.9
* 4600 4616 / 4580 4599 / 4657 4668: 0.8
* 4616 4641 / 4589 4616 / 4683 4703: -1.8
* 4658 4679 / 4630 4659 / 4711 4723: 0.2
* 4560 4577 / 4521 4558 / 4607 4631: 2.3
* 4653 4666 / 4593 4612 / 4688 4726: -1.2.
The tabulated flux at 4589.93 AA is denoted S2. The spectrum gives 24.62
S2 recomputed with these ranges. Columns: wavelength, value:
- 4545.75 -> 25.72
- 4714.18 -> 25.12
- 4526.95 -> 29.74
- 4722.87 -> 25.5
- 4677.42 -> 25.73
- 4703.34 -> 26.3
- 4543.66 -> 25.58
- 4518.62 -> 26.4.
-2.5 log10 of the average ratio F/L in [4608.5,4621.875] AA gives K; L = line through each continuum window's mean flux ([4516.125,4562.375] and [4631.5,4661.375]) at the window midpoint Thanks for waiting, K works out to 0.09 mag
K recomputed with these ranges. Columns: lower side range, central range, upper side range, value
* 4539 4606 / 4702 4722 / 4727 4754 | 0.11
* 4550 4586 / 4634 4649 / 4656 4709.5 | -0.08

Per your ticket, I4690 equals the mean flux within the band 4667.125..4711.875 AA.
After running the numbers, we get 25.5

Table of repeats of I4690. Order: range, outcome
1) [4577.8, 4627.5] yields 24.3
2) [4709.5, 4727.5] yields 25.6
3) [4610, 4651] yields 25.8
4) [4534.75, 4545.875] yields 25.1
